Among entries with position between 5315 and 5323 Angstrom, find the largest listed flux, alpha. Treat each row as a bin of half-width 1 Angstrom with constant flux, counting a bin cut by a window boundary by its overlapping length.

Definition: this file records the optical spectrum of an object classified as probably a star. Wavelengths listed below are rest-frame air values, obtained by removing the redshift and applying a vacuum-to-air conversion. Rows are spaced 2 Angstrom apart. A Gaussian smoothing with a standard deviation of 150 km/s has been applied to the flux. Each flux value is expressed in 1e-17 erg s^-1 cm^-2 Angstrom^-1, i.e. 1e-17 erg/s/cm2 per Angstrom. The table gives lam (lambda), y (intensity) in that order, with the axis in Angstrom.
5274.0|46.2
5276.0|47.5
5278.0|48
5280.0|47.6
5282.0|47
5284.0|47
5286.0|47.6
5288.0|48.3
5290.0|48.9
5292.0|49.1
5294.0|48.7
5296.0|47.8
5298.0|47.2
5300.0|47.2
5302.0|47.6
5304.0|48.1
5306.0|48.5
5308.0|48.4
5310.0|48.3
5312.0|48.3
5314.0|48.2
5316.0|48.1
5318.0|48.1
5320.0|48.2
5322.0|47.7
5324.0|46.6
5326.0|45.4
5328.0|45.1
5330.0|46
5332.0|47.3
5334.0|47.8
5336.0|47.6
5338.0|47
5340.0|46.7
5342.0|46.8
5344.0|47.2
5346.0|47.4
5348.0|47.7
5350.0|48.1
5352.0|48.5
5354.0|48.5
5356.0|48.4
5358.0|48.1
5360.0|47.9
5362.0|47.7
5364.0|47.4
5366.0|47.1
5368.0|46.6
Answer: 48.2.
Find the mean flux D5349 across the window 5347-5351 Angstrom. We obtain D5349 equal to 47.9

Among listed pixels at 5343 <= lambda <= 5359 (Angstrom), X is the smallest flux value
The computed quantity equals 47.2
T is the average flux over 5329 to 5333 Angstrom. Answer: 46.6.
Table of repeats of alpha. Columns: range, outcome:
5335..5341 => 47.6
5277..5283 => 48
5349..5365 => 48.5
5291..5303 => 49.1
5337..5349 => 47.7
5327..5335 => 47.8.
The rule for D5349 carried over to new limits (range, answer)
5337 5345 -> 46.9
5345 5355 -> 48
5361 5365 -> 47.5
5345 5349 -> 47.5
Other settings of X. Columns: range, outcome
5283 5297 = 47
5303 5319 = 48.1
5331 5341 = 46.7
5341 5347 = 46.8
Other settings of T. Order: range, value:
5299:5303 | 47.4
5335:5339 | 47.3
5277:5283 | 47.5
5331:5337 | 47.6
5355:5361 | 48.1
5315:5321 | 48.1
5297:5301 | 47.2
